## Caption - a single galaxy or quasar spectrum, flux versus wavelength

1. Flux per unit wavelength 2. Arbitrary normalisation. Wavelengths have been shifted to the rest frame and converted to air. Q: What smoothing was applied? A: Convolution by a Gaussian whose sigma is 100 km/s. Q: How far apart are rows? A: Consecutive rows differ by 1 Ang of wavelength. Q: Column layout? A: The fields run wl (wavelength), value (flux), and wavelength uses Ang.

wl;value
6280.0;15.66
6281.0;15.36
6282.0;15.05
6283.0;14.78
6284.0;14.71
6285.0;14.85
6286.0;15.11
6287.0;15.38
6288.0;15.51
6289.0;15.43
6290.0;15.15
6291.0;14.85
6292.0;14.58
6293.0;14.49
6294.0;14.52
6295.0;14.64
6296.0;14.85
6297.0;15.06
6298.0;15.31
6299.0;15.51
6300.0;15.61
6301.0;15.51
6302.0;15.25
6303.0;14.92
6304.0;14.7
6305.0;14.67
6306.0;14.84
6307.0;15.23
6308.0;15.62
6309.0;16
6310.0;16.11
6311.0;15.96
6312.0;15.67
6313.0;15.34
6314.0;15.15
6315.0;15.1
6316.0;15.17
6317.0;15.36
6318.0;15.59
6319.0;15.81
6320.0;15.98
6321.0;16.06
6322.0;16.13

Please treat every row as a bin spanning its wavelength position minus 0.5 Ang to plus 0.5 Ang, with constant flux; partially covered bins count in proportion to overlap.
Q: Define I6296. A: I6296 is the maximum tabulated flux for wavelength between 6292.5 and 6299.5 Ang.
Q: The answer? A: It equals 15.51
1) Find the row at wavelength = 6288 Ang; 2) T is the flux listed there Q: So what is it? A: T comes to 15.51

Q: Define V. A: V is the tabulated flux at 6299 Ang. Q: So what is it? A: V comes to 15.51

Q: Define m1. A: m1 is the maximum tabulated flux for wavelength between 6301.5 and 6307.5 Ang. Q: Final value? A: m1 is 15.25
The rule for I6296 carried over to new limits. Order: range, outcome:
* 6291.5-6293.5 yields 14.58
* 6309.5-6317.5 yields 16.11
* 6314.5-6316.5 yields 15.17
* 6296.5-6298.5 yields 15.31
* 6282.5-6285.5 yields 14.85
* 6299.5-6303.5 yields 15.61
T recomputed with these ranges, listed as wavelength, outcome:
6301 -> 15.51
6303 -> 14.92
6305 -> 14.67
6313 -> 15.34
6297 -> 15.06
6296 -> 14.85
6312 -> 15.67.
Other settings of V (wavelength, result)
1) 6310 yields 16.11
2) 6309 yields 16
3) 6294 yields 14.52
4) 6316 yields 15.17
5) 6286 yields 15.11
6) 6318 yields 15.59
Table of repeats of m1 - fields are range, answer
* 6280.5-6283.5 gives 15.36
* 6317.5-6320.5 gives 15.98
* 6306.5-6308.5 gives 15.62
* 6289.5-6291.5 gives 15.15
